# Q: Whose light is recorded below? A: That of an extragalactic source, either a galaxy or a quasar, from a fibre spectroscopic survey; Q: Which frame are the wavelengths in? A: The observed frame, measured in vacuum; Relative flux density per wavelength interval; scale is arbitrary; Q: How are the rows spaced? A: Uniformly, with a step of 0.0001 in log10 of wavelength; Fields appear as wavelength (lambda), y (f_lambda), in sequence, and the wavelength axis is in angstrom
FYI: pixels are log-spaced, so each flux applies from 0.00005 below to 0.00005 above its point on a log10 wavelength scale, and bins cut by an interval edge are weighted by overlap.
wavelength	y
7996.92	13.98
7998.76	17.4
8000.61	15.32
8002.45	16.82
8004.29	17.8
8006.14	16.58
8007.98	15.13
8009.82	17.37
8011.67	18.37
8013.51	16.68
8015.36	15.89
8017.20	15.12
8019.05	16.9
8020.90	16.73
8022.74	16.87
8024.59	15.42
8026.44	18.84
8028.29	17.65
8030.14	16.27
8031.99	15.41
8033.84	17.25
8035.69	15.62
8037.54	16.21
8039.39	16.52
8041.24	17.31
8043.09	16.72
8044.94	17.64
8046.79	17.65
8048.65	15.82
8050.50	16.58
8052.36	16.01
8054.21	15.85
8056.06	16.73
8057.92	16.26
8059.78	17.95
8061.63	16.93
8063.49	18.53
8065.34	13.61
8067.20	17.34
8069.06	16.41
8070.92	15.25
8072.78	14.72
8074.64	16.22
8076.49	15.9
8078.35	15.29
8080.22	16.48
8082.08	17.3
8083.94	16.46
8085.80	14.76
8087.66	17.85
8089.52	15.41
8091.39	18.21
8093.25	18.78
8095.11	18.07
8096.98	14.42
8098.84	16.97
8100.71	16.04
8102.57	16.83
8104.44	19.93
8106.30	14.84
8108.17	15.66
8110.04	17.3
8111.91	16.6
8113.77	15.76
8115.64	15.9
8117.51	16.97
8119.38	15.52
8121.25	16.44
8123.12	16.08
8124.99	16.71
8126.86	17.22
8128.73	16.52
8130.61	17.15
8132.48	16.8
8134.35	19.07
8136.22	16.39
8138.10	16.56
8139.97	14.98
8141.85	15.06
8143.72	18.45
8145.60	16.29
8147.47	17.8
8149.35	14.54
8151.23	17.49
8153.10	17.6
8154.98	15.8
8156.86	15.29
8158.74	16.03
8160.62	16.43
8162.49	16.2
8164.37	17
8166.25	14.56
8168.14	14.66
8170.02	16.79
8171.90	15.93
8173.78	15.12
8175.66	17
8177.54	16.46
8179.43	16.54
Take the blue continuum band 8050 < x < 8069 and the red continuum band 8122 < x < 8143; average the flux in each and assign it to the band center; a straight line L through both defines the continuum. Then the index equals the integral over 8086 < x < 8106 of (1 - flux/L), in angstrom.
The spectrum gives -0.6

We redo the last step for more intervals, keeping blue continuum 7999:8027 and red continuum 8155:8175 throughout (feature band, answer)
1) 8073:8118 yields -1.0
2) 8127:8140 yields -0.8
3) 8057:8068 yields -0.3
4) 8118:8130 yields -0.3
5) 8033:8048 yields -0.3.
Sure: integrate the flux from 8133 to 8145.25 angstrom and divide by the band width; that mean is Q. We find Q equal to 16.7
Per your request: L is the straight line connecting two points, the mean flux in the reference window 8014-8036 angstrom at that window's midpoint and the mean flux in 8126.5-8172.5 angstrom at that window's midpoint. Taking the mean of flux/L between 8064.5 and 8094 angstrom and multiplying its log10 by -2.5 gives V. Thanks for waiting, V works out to 0.016 mag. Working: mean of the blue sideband 16.5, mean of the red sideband 16.4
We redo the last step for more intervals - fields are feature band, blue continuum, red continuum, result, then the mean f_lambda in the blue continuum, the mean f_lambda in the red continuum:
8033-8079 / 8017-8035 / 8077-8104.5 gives 0.019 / 16.7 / 16.7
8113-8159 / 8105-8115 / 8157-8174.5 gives -0.032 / 16.2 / 15.8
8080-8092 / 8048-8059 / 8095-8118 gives -0.014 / 16.2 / 16.5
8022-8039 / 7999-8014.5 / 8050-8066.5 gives 0.003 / 16.8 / 16.5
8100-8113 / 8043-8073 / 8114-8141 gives -0.014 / 16.5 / 16.6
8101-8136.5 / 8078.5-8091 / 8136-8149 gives -0.021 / 16.4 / 16.4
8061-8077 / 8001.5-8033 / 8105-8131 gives 0.029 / 16.7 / 16.4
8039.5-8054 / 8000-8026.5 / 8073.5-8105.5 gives -0.006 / 16.6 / 16.7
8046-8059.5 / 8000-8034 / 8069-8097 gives 0.004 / 16.7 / 16.4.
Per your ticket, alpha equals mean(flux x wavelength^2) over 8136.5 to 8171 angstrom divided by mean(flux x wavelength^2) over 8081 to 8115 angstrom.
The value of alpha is 0.98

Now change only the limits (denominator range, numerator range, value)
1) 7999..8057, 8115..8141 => 1.02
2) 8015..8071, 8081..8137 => 1.03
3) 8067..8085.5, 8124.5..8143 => 1.05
